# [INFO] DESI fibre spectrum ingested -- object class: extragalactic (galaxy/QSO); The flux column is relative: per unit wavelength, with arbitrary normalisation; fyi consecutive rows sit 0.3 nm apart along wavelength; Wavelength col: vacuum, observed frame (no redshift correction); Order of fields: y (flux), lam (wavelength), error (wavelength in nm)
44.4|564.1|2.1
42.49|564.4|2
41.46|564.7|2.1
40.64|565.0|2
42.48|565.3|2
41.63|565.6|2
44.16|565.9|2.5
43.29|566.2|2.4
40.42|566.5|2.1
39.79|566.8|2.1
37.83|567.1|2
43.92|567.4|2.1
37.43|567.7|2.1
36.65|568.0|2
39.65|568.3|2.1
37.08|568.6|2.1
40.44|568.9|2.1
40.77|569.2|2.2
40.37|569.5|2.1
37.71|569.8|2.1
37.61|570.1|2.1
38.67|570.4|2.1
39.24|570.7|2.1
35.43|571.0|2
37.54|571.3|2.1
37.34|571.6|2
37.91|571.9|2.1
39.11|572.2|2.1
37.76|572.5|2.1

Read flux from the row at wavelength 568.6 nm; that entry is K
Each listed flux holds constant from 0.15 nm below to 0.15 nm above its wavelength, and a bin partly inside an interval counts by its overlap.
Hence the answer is 37.08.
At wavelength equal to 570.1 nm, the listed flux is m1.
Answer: 37.61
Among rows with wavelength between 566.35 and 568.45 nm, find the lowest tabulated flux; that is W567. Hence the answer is 36.65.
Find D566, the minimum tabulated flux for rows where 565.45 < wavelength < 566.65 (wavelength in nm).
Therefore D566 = 40.42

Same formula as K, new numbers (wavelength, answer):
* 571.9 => 37.91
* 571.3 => 37.54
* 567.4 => 43.92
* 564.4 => 42.49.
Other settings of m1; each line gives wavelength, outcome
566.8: 39.79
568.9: 40.44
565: 40.64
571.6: 37.34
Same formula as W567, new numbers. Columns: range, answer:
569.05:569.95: 37.71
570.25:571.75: 35.43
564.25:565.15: 40.64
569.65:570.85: 37.61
